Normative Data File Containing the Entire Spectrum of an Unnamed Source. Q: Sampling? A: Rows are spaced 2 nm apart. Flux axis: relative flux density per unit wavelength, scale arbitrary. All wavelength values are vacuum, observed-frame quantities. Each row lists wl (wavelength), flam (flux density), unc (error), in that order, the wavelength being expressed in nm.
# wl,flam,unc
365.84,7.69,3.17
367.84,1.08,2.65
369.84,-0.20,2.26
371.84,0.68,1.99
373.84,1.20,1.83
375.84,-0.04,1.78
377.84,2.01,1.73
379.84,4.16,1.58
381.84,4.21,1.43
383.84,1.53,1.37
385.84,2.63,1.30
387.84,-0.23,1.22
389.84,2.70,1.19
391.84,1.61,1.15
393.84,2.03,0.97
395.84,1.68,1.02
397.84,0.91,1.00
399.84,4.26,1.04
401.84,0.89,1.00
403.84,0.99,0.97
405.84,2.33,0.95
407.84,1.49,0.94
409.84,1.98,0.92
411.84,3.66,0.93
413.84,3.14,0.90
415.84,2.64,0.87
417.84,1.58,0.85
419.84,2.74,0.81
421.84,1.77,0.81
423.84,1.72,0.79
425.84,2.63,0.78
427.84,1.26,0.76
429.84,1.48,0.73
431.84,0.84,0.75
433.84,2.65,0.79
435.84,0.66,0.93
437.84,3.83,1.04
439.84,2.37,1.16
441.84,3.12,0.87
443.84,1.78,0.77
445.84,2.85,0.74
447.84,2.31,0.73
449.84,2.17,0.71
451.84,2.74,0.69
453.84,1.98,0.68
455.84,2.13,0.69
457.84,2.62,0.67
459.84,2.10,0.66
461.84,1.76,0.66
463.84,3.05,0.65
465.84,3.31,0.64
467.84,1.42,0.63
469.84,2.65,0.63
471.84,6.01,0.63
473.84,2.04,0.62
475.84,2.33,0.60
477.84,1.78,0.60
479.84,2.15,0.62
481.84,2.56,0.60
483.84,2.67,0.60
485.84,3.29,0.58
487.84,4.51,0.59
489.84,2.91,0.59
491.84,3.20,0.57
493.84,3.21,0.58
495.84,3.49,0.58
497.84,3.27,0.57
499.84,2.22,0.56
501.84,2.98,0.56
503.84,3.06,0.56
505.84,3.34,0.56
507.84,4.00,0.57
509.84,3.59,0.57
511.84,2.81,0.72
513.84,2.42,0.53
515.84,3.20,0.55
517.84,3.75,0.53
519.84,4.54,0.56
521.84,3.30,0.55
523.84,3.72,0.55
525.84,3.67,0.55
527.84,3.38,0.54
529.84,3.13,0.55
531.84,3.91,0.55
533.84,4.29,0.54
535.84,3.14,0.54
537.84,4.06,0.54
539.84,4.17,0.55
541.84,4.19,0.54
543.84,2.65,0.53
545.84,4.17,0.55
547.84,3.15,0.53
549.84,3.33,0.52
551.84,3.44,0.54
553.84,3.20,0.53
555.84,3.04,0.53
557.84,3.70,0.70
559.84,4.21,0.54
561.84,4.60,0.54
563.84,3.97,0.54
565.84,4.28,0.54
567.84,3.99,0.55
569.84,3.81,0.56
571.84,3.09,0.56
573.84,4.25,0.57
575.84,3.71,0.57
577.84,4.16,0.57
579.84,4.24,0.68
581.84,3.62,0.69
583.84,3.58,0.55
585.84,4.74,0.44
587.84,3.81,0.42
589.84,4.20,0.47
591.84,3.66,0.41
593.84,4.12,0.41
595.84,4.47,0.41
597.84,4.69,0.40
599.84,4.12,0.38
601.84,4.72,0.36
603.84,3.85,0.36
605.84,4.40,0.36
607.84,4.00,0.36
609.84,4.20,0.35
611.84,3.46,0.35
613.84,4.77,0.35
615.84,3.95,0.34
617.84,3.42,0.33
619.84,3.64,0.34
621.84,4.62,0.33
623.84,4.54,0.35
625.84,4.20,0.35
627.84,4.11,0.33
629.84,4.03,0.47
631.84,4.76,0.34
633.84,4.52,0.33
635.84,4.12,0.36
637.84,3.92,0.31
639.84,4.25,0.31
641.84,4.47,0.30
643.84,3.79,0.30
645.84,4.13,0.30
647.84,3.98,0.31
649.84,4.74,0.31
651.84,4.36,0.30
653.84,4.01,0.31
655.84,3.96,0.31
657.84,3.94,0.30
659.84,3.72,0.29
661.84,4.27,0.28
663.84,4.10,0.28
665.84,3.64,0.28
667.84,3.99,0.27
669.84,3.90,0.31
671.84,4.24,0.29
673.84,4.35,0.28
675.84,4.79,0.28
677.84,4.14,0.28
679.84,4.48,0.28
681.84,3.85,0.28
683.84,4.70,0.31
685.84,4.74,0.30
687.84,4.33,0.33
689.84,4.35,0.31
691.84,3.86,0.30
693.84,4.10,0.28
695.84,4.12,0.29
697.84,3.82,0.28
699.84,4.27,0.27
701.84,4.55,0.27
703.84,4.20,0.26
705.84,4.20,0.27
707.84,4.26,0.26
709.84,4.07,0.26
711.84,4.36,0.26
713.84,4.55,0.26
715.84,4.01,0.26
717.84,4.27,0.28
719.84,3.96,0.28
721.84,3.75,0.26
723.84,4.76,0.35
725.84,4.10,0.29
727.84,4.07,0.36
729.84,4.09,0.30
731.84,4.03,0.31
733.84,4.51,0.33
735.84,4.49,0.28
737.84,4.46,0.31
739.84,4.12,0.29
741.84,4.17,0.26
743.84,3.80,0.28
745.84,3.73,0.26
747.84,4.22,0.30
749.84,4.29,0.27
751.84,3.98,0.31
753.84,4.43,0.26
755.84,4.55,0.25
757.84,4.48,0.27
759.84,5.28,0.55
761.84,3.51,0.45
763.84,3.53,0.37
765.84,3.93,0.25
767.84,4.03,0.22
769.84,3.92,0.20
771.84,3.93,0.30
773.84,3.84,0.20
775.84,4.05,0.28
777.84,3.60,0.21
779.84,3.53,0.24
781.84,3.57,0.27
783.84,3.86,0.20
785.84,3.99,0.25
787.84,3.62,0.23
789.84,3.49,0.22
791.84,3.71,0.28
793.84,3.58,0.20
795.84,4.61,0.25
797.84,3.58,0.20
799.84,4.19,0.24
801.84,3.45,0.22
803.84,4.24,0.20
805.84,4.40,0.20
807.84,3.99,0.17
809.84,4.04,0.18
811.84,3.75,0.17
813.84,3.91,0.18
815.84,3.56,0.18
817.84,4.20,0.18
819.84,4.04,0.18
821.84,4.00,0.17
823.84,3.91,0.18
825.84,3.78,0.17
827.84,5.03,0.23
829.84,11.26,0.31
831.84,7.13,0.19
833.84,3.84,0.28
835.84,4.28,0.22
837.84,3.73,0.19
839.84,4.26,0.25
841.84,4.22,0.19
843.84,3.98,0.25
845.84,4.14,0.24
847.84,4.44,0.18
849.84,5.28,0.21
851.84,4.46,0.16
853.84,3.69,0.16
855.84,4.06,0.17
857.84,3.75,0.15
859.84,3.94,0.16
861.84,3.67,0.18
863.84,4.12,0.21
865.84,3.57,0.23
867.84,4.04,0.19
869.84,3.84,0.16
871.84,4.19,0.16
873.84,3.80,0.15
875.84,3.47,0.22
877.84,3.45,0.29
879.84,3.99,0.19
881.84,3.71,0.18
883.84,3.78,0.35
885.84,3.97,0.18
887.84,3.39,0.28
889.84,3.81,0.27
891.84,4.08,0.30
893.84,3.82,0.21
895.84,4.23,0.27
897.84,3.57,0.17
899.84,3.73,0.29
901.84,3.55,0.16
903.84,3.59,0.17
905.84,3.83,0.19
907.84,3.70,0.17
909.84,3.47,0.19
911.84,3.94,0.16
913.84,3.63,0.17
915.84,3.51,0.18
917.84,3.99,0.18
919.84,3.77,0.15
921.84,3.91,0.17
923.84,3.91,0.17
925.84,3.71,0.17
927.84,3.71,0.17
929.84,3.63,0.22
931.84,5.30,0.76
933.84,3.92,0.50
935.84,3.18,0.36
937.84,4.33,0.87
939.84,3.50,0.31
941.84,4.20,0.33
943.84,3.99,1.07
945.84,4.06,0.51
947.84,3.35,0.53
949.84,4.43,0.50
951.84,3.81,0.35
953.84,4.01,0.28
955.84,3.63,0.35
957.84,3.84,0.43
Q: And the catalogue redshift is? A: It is 0.264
